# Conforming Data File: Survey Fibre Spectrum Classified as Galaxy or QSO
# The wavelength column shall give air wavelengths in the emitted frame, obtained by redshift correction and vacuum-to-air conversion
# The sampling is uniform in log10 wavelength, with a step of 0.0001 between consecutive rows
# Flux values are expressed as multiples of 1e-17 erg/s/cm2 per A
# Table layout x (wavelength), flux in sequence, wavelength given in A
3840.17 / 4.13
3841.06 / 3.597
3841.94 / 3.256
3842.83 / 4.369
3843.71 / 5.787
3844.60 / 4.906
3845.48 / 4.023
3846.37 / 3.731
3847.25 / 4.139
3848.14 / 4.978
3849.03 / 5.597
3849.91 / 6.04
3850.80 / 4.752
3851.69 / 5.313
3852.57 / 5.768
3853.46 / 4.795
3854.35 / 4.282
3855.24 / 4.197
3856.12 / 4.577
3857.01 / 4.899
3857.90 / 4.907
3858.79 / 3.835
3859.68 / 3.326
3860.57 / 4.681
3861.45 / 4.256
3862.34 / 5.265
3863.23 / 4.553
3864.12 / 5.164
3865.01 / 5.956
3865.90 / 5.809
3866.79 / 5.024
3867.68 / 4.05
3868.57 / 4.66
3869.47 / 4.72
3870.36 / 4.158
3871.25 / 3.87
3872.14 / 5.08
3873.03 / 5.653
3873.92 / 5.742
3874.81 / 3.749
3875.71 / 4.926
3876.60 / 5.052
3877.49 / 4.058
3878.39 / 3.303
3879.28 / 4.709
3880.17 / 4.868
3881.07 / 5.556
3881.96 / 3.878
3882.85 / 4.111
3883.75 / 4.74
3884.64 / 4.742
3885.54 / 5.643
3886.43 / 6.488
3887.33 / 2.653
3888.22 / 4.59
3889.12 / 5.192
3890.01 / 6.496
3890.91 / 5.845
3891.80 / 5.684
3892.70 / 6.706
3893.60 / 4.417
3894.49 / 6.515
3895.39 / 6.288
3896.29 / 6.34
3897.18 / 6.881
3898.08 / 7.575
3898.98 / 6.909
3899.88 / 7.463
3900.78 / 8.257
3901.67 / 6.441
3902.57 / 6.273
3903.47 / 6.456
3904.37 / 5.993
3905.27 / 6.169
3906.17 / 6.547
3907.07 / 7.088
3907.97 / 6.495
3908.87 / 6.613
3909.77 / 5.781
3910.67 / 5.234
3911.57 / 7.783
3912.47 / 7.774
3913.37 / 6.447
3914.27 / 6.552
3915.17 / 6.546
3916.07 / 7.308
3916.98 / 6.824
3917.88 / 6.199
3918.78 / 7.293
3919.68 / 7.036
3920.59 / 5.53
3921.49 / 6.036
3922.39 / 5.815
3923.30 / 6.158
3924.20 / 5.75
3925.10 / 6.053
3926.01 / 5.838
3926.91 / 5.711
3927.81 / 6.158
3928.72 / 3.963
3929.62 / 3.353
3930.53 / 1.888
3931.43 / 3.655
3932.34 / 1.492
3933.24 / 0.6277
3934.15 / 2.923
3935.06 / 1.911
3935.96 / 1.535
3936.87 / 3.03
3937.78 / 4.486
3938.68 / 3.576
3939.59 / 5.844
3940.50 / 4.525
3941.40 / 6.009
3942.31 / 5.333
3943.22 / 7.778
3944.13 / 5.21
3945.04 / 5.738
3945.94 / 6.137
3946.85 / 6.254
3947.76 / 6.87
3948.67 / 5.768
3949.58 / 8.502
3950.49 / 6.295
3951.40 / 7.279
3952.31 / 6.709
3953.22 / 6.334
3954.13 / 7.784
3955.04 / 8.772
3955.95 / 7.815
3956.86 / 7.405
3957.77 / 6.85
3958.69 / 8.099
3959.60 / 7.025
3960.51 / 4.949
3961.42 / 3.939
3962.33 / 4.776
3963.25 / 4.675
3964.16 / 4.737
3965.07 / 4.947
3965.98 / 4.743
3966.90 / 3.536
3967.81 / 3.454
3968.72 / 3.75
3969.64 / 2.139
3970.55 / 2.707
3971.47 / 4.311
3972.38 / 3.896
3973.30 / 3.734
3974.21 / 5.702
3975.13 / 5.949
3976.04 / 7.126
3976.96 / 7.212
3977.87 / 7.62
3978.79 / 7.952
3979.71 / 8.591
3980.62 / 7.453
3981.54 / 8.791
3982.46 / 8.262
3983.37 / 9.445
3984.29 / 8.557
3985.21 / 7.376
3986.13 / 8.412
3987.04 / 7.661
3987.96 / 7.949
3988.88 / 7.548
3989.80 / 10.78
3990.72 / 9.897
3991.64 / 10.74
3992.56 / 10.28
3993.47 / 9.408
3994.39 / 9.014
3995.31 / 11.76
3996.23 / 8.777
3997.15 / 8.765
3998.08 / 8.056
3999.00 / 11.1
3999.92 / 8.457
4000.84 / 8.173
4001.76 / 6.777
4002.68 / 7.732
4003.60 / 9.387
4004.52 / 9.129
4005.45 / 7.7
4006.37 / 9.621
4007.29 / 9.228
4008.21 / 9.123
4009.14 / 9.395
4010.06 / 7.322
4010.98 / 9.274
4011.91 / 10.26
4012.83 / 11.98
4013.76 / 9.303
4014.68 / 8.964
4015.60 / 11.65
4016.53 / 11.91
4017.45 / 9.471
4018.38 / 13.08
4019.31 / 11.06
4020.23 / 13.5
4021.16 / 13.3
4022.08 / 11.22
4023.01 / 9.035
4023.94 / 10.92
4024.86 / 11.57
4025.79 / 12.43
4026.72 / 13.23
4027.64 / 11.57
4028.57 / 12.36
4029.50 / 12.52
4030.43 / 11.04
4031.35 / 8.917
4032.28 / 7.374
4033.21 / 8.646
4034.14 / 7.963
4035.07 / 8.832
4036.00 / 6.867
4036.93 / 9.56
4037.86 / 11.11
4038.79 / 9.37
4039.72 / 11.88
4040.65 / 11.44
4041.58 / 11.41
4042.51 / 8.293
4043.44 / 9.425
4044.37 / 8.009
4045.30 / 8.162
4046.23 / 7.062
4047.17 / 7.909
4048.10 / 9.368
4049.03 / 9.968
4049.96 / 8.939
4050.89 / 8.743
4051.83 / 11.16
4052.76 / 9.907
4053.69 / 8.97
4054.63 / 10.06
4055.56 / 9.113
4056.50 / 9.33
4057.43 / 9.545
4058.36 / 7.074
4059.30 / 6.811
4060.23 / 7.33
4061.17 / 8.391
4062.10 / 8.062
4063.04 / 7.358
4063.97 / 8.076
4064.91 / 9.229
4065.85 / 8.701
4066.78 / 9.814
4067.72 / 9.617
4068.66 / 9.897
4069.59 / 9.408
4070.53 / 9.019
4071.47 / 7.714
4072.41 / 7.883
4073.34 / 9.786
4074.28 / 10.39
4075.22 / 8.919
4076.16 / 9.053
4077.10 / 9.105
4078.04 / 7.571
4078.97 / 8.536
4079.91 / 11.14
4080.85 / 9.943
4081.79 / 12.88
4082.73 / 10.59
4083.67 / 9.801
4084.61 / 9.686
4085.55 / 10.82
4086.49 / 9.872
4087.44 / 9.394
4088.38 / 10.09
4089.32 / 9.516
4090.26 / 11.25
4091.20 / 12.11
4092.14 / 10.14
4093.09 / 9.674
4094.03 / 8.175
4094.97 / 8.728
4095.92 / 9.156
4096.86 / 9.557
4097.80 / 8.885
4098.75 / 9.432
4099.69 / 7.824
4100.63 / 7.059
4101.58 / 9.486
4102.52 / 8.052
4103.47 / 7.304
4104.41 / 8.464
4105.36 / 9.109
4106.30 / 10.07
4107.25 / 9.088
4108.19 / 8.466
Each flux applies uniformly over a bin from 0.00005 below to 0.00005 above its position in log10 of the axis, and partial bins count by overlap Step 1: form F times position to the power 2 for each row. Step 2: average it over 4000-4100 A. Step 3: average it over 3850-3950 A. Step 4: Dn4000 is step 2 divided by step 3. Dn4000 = 1.9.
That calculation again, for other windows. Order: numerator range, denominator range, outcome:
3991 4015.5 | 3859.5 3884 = 2.11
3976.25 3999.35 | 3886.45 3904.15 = 1.50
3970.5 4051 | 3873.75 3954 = 1.74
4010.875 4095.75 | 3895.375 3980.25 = 1.81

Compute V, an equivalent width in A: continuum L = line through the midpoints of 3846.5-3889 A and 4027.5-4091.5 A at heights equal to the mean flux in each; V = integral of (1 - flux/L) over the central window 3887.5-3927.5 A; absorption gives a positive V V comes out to -4.62 A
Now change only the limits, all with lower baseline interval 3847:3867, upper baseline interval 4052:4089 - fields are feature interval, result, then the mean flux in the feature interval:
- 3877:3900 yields 0.50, 5.42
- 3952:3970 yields 3.45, 5.63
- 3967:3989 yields 2.84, 6.42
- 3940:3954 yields 0.76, 6.35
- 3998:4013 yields -1.99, 8.95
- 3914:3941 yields 6.42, 4.78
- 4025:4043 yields -3.84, 10.3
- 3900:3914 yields -1.78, 6.64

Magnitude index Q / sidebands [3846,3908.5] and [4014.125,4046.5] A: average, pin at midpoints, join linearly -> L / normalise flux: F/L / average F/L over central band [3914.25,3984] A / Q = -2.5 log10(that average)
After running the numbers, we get 0.338 mag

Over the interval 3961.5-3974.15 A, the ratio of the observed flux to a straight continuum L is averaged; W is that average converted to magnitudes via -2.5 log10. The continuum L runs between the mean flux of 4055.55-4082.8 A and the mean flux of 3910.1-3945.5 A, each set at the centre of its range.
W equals 0.478 mag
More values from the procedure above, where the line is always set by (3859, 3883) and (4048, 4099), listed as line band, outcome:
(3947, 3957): -0.10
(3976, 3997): -0.19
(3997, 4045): -0.22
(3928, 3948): 0.44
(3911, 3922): -0.18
